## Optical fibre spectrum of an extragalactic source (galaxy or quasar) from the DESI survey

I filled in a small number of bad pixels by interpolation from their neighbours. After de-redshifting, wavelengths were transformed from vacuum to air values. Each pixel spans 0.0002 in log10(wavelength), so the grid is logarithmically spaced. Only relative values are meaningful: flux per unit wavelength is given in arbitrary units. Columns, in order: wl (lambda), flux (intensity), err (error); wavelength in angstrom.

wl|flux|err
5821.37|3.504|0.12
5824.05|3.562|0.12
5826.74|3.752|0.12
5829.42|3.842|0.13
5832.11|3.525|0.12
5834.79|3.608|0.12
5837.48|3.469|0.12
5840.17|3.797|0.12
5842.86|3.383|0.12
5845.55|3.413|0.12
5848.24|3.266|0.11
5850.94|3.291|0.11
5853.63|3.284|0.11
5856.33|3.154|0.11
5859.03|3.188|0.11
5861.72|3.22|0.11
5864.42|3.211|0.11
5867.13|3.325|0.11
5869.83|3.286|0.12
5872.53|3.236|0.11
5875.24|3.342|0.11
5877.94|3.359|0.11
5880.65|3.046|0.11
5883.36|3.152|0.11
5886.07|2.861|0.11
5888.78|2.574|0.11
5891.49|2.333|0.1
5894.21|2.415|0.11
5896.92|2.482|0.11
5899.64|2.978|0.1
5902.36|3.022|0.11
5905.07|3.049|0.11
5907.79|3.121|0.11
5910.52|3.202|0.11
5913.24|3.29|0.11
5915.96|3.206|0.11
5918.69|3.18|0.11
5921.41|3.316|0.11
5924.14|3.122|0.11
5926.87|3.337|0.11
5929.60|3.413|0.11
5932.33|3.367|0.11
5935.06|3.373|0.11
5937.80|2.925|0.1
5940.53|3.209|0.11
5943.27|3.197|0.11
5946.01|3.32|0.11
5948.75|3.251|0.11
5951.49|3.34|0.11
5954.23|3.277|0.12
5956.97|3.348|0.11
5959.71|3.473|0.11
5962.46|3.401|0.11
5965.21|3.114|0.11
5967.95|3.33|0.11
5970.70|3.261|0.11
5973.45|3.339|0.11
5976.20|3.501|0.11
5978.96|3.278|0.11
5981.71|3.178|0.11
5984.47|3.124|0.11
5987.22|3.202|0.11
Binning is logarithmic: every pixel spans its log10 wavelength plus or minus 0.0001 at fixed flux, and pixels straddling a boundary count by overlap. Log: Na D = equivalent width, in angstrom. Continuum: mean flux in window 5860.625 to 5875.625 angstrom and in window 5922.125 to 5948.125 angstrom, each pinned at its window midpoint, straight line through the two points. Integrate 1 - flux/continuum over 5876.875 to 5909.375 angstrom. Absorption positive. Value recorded 3.9 angstrom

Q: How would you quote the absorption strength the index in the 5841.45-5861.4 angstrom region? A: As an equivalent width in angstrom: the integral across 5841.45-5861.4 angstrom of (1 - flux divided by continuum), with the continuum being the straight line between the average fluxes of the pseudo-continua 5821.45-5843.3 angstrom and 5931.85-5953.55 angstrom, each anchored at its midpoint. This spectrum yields 1.5 angstrom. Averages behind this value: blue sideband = 3.62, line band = 3.28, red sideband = 3.24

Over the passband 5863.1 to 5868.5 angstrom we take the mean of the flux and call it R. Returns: 3.26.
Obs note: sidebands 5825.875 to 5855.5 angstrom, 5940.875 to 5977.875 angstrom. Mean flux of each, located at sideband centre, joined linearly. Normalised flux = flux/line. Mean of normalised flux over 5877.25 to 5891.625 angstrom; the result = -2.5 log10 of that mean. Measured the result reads 0.18 mag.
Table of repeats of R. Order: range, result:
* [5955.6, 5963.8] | 3.41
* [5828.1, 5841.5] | 3.65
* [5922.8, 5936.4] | 3.32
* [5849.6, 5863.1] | 3.23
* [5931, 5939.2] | 3.22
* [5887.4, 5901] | 2.56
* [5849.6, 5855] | 3.29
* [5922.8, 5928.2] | 3.23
